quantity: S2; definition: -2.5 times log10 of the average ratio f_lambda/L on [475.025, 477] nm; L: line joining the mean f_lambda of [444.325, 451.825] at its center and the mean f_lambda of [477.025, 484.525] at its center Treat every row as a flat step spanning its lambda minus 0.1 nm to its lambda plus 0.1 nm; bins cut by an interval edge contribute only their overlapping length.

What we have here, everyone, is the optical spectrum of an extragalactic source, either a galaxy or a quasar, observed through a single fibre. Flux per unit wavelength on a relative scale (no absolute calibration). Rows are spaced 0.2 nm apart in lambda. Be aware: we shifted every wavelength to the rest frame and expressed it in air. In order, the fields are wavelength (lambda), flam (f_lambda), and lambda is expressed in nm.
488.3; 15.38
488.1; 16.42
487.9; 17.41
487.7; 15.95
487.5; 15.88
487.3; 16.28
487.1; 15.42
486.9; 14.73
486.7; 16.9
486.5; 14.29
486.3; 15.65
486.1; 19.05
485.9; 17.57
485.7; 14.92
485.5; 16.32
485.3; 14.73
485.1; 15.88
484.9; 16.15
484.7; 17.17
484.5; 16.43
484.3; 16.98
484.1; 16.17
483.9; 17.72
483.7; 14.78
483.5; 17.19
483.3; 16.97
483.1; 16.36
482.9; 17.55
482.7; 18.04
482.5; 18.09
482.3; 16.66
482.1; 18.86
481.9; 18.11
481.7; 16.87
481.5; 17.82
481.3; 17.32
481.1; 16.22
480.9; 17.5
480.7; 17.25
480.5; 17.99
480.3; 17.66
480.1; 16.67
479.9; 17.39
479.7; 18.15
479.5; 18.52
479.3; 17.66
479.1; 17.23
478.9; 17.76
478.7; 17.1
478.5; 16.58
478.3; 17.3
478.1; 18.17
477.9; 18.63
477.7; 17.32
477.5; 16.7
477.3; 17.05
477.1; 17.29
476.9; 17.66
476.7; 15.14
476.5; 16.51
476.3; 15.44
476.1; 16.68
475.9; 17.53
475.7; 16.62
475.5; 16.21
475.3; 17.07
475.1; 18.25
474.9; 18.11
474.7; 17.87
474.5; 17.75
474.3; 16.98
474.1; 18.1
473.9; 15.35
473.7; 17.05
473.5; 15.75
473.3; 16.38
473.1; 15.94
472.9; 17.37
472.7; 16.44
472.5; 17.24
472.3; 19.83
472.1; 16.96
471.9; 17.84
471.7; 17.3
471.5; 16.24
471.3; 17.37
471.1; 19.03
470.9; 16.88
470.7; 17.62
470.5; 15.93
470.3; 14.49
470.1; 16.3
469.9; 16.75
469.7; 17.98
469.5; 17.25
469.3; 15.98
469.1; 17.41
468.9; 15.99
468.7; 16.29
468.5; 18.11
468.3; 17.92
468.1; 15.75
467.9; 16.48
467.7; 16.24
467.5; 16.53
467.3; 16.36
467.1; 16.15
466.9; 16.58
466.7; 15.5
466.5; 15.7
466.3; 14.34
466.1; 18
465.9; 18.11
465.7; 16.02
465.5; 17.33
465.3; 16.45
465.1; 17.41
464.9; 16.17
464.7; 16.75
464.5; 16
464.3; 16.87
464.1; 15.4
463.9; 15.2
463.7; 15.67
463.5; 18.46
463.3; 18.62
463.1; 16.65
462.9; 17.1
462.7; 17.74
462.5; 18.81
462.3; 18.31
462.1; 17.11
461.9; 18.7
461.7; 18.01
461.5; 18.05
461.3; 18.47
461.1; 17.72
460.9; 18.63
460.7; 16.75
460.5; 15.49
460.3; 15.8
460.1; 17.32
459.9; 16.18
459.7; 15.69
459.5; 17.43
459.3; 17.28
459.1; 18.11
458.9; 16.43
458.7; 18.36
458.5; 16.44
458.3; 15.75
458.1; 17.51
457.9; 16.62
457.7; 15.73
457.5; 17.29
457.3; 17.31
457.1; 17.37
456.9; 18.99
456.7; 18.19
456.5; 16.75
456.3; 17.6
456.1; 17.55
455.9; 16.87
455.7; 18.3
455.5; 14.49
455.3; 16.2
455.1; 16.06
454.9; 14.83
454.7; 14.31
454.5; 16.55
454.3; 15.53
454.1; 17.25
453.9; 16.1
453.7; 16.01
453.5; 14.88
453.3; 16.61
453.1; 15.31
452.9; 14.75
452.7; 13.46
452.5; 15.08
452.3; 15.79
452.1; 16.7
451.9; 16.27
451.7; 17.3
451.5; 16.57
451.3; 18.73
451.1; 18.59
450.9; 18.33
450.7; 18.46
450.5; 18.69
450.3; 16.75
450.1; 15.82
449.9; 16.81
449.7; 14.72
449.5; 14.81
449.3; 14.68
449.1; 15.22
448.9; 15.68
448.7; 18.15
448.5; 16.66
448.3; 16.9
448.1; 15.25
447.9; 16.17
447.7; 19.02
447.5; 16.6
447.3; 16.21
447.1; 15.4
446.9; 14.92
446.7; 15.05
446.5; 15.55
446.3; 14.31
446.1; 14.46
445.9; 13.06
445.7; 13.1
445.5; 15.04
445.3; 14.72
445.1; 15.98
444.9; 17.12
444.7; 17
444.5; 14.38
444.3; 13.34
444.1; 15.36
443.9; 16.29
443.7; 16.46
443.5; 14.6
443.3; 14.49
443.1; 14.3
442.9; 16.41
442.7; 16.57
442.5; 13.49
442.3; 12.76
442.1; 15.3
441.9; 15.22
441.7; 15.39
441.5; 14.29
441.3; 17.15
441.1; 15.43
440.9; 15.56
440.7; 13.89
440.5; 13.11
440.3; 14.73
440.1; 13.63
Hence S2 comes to 0.03 mag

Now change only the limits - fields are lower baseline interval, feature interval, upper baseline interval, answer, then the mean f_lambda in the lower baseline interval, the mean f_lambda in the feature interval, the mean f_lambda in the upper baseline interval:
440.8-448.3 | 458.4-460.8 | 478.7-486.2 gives -0.05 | 15.3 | 16.8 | 17.1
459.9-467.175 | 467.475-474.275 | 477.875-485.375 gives 0.01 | 17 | 16.9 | 17.2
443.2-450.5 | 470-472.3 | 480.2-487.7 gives -0.04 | 15.6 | 17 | 16.7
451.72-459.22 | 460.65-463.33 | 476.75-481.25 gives -0.08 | 16.4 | 17.9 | 17.4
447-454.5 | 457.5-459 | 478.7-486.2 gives -0.01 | 16.4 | 16.7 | 17.1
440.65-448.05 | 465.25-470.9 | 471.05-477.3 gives 0.01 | 15.3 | 16.6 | 17.1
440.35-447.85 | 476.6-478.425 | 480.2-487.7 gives -0.05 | 15.2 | 17.2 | 16.7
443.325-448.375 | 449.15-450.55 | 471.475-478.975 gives -0.02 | 15.4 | 15.9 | 17.1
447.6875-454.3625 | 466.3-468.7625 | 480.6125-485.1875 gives 0.02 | 16.4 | 16.4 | 17.1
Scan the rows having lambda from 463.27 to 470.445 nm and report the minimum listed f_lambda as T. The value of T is 14.34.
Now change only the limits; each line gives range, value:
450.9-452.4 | 15.79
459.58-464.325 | 15.2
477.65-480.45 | 16.58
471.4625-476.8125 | 15.14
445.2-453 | 13.06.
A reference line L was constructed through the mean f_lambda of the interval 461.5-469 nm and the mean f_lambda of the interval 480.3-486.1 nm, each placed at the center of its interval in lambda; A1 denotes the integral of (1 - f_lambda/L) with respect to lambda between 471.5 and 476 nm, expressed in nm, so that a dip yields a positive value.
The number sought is -0.07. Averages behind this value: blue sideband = 16.8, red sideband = 17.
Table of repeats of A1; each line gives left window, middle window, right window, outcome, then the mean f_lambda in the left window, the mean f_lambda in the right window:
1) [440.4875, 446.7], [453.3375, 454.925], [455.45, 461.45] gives 0.07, 15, 17.1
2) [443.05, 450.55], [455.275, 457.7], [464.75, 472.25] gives -0.17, 15.6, 16.7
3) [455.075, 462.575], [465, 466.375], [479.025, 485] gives 0.03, 17.2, 17.2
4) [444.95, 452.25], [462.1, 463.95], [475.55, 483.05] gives -0.08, 16.1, 17.3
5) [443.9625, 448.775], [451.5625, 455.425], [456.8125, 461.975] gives 0.17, 15.6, 17.2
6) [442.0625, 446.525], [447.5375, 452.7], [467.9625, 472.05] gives -0.41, 14.9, 16.9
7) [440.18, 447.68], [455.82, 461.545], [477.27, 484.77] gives -0.42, 15.1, 17.3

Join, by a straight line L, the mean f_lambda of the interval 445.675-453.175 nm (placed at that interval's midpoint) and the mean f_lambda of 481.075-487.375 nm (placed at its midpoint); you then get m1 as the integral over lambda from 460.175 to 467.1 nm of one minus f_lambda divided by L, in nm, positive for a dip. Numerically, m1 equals -0.286 nm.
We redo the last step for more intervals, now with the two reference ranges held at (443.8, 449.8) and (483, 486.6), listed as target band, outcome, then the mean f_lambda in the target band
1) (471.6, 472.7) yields -0.11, 17.7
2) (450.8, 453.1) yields -0.12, 16.5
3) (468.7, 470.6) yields -0.05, 16.4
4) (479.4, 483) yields -0.29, 17.6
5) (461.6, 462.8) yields -0.17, 18.1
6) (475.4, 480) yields -0.27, 17.2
